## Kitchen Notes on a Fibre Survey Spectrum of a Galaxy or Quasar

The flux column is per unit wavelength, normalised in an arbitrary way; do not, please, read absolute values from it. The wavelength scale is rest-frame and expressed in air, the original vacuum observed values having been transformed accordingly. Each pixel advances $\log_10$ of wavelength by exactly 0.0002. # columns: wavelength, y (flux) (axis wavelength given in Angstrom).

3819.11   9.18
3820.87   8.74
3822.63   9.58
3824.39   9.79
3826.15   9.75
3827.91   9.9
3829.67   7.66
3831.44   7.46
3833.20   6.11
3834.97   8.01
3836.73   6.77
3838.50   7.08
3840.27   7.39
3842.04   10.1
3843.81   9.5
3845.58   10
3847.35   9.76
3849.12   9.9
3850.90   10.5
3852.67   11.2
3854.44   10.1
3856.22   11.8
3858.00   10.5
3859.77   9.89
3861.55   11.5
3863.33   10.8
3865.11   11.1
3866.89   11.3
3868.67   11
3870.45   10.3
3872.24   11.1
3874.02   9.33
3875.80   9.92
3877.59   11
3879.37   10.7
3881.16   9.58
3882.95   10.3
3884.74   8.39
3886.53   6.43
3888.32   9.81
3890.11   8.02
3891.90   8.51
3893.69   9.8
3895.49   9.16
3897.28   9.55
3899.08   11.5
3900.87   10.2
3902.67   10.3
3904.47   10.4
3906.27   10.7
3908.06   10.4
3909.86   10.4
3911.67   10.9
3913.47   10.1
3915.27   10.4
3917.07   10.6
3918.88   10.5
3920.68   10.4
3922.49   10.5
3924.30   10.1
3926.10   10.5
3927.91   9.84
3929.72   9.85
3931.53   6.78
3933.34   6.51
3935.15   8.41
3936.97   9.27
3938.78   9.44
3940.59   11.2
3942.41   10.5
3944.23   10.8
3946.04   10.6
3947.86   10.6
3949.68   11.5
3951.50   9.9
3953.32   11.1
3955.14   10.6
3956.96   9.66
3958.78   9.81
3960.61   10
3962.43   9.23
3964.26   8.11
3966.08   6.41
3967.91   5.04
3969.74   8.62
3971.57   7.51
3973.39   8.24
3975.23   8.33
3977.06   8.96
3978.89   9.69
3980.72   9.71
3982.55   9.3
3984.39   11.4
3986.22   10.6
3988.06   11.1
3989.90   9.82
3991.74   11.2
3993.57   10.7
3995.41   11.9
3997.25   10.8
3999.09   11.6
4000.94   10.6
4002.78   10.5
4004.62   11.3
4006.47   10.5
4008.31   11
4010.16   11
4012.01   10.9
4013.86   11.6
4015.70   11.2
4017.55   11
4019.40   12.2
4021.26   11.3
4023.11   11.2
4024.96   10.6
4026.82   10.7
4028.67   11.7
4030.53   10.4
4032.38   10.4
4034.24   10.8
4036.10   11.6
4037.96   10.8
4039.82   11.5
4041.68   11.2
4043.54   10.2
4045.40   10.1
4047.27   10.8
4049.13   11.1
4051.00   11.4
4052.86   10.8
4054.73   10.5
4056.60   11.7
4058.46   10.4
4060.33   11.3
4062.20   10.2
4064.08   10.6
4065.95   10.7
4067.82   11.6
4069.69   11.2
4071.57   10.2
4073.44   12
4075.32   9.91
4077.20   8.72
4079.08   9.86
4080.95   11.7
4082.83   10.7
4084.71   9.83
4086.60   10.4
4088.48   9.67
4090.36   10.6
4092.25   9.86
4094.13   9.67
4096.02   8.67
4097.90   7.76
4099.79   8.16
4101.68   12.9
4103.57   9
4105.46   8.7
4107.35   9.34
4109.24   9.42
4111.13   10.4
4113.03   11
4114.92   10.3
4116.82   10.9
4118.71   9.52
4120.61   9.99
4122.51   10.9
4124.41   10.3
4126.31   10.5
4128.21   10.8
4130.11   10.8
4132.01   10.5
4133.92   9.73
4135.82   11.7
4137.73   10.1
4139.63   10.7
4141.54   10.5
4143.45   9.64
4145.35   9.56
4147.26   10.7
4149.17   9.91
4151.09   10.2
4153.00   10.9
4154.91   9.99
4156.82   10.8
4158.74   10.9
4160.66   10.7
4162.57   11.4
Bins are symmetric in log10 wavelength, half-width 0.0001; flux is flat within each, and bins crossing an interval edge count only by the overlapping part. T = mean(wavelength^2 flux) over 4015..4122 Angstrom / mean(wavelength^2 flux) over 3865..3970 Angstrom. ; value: 1.16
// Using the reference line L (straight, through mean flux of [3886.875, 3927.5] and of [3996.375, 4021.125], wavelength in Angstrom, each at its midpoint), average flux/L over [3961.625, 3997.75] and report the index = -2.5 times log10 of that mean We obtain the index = 0.162 mag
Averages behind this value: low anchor 10.1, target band 9.32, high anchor 11.1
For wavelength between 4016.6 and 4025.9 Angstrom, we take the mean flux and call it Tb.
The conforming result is 11.2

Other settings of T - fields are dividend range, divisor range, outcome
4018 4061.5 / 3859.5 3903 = 1.19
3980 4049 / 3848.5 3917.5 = 1.14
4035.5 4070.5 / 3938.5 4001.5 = 1.16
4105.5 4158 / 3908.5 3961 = 1.13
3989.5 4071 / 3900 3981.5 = 1.20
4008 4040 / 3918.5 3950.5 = 1.18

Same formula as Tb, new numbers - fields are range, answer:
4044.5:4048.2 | 10.4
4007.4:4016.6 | 11.1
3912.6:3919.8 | 10.4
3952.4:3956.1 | 10.8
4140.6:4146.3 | 9.91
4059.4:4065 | 10.7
